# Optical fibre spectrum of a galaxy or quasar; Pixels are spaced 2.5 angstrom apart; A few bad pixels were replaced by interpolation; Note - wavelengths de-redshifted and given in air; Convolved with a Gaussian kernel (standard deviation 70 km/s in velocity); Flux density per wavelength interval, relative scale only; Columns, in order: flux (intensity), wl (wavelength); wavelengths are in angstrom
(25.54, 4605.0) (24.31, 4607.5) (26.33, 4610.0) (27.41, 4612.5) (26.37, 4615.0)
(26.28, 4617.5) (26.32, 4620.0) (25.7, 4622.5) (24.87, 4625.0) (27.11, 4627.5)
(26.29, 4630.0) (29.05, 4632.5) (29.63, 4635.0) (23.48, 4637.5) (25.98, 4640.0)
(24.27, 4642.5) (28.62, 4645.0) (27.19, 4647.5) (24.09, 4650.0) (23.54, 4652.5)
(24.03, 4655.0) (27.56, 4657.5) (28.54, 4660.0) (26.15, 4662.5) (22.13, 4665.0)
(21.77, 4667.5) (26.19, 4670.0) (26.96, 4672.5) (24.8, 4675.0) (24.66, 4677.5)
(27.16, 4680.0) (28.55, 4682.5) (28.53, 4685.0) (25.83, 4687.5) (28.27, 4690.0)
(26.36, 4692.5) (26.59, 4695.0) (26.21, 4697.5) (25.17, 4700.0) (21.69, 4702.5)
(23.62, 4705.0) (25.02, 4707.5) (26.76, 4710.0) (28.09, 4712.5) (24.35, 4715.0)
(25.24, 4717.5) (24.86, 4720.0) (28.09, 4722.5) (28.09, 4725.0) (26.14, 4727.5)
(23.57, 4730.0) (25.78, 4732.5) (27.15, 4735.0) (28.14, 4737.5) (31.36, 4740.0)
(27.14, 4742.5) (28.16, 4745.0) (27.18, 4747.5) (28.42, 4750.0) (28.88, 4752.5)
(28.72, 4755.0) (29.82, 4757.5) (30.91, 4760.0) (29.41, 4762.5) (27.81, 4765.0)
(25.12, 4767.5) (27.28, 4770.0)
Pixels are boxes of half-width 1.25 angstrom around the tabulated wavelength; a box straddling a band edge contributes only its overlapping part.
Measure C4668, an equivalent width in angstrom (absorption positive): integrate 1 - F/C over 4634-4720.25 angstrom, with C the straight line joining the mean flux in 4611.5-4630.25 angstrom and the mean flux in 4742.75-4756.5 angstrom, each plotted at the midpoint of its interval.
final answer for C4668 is 4.3 angstrom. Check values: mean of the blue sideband 26.3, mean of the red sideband 28.2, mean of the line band 25.8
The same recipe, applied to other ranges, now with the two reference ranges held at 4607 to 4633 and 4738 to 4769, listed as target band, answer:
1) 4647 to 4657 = 0.80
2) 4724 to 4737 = 0.90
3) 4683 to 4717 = 2.14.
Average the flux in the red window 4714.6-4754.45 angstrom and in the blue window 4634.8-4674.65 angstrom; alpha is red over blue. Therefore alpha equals 1.06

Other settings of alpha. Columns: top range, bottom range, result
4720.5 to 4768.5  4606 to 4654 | 1.07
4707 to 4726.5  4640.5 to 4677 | 1.04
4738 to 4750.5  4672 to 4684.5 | 1.07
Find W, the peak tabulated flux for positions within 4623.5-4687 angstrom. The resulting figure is 29.63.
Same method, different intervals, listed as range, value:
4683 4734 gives 28.53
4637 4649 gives 28.62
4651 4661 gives 28.54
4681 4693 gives 28.55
